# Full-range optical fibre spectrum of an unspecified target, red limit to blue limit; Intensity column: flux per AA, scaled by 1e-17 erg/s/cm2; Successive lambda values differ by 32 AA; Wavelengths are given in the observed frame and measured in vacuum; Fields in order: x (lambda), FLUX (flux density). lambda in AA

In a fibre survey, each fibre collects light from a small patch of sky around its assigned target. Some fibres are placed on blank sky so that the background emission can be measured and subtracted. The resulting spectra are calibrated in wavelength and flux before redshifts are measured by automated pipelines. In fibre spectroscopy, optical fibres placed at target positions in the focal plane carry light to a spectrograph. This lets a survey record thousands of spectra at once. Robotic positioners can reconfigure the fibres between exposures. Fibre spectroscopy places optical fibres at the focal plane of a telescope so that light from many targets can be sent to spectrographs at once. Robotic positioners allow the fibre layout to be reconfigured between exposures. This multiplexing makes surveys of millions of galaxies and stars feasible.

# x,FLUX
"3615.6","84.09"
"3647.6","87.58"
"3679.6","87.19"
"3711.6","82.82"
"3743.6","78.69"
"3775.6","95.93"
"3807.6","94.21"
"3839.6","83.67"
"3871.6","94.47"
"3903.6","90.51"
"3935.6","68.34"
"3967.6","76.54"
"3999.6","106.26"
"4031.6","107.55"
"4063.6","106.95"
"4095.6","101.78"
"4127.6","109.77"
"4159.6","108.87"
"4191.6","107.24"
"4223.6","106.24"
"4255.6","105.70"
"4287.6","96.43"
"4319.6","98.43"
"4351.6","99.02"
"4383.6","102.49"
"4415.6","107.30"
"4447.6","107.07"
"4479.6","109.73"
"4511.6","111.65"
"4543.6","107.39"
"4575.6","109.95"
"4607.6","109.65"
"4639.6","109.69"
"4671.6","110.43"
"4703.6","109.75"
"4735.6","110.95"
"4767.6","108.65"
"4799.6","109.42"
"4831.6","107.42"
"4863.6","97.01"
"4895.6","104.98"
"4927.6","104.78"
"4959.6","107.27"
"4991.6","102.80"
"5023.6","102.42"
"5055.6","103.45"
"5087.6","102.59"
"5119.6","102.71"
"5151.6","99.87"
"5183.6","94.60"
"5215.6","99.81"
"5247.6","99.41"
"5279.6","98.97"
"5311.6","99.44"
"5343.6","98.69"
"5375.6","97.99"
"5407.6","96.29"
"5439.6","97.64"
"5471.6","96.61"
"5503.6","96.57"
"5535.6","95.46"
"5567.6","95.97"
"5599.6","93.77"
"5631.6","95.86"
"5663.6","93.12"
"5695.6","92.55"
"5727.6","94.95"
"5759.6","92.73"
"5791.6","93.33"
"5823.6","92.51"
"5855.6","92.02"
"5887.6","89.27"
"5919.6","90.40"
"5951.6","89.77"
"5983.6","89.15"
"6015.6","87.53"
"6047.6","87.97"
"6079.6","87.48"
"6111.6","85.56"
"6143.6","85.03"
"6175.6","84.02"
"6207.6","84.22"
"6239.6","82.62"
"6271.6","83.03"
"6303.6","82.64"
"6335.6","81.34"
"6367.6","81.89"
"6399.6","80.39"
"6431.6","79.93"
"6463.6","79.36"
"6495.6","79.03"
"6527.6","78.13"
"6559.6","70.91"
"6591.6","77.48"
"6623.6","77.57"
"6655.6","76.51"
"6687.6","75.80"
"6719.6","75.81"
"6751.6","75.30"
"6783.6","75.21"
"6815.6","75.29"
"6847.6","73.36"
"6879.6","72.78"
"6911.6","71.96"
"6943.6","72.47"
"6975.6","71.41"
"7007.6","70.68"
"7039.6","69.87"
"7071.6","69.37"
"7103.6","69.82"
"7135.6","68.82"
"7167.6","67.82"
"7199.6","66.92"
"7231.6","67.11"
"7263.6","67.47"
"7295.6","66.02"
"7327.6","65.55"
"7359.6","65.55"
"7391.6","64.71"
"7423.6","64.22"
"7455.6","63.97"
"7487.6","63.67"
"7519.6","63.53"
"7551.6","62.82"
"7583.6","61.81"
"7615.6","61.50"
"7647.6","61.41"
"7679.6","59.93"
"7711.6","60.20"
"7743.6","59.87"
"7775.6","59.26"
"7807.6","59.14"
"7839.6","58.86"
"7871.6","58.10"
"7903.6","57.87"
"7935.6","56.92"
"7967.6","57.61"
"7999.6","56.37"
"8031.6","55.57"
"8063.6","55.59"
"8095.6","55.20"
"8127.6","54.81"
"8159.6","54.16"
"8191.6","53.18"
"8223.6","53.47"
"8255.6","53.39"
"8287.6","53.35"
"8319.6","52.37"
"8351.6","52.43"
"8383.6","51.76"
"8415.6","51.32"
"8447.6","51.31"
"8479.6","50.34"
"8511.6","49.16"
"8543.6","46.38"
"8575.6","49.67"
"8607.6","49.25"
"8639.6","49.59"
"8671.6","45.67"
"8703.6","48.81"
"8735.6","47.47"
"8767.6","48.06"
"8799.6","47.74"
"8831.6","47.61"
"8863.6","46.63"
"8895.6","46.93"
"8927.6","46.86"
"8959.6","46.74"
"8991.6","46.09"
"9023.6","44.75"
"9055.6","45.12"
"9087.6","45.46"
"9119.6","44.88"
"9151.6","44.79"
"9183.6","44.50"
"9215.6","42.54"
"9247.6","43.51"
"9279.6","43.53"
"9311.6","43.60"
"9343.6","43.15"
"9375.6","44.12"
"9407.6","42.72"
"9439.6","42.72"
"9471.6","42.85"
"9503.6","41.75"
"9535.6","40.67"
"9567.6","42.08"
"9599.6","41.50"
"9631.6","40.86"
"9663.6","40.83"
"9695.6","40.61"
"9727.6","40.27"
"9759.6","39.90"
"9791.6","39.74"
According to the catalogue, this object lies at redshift 0.00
